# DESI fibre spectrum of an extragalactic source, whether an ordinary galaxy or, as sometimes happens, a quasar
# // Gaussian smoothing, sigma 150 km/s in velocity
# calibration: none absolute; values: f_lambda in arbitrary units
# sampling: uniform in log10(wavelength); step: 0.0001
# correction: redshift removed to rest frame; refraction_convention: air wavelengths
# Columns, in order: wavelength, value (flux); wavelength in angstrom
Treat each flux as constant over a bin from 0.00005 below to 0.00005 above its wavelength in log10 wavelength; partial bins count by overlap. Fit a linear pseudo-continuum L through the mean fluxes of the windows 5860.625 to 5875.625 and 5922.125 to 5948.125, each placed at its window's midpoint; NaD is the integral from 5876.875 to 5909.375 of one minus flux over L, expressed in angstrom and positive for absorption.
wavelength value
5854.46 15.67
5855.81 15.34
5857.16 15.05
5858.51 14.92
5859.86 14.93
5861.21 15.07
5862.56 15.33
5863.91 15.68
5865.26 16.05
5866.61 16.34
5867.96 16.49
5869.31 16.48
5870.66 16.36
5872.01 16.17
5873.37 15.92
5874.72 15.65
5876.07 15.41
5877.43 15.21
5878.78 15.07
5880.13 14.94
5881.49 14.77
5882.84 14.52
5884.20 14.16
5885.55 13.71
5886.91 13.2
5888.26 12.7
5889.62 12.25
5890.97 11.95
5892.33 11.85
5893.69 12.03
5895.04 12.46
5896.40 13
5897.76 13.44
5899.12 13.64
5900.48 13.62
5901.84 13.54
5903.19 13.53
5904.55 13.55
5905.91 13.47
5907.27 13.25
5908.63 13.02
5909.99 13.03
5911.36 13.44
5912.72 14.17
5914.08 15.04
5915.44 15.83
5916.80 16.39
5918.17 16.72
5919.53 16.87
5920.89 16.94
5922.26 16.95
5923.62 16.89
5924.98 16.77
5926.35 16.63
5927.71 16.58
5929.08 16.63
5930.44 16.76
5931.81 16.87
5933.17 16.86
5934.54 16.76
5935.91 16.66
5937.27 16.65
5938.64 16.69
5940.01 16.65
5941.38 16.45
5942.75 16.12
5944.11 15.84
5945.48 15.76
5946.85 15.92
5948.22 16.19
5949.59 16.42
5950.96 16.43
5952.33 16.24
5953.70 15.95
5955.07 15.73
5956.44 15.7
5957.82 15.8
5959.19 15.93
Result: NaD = 5.48 angstrom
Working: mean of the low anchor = 16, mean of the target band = 13.4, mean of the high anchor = 16.5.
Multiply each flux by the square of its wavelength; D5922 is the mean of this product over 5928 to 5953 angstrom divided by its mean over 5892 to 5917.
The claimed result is 1.23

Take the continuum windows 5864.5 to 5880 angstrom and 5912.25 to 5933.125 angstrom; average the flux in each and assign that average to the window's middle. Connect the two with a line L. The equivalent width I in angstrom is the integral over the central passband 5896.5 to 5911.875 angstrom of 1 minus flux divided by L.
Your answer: 2.7 angstrom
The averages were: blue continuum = 15.9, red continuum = 16.4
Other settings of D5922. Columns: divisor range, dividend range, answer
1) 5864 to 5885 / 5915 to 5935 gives 1.09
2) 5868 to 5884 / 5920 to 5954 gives 1.09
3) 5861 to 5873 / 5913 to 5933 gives 1.05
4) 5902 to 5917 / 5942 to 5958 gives 1.16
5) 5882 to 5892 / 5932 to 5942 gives 1.29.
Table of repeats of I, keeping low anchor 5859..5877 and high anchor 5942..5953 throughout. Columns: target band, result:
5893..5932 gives 2.8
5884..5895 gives 2.2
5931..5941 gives -0.4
